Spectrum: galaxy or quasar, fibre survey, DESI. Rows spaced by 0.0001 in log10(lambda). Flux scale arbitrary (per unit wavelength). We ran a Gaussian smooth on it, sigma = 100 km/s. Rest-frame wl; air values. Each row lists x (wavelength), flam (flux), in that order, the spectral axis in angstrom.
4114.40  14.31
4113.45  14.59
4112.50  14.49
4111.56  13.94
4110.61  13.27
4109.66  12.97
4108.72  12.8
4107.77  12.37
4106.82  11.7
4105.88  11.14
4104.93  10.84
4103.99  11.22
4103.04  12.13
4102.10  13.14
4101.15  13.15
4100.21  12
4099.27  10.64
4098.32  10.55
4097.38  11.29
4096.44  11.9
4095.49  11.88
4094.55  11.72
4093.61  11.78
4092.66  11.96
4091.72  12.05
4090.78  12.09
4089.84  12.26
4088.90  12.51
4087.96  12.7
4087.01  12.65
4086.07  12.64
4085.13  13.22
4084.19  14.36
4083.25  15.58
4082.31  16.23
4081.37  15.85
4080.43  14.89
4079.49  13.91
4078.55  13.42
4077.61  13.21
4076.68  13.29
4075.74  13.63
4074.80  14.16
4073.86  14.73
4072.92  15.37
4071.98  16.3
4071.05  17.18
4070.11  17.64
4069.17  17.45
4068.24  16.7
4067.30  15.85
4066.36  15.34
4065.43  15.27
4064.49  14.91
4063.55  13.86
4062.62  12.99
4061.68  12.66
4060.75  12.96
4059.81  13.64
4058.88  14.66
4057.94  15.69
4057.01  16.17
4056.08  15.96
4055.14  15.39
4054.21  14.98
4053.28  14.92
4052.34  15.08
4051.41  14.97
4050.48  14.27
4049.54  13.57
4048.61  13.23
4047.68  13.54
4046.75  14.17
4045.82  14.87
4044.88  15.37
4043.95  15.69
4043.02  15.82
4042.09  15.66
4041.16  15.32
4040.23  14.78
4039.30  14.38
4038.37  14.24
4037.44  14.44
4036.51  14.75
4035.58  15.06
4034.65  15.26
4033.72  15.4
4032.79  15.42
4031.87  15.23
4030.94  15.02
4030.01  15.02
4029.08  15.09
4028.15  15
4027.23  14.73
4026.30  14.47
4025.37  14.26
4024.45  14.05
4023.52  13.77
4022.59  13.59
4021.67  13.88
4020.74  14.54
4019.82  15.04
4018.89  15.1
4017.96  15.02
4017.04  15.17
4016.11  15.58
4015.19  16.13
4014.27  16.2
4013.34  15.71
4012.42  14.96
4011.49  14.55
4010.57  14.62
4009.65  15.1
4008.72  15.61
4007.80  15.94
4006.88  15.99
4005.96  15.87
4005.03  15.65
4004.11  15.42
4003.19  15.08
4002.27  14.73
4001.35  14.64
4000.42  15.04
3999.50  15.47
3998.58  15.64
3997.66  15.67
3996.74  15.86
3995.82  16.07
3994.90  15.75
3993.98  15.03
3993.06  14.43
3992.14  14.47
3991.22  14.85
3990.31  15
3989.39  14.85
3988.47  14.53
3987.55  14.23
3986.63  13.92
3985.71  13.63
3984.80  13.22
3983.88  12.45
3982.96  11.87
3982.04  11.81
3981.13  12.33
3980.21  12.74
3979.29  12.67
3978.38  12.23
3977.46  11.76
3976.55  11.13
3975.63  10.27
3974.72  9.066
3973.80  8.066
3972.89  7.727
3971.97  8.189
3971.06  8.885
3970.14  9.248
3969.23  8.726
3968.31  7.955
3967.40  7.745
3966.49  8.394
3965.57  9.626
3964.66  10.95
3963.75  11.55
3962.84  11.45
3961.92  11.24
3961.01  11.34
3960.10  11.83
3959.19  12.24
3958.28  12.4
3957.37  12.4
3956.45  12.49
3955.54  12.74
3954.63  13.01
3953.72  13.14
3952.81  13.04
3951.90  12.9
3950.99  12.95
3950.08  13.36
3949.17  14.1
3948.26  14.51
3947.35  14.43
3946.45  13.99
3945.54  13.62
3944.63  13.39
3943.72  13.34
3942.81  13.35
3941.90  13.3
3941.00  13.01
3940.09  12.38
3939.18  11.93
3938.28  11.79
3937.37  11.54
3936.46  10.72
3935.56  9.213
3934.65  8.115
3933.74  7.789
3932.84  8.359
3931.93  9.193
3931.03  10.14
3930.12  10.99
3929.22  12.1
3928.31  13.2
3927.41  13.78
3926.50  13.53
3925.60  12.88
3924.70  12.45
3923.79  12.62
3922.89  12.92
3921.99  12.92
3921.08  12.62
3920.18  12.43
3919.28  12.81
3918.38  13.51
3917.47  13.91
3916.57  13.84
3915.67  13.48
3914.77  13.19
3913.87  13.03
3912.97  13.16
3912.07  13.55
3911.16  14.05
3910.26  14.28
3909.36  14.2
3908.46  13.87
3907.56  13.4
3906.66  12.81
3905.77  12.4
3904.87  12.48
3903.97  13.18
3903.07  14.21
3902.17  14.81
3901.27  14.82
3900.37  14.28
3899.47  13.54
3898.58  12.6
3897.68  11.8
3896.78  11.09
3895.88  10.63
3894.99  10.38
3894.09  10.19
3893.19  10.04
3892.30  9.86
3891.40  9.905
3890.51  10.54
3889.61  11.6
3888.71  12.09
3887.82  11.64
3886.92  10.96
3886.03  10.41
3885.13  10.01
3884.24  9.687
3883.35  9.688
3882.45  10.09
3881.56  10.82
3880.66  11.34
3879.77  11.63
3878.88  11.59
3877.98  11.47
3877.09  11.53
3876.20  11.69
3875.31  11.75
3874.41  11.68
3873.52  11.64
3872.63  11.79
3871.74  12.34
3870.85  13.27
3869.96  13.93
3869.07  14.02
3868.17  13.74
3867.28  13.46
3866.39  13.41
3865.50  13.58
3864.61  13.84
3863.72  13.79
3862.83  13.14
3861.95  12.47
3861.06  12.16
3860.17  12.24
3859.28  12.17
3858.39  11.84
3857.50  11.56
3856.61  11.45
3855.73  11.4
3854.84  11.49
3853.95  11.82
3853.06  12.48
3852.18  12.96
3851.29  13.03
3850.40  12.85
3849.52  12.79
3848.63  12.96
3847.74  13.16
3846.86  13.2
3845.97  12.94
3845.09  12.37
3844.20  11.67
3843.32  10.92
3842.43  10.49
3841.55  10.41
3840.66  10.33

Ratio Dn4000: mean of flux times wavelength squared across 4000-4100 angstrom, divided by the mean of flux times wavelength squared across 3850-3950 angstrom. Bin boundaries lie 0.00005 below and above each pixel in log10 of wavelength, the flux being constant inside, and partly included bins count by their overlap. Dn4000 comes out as 1.27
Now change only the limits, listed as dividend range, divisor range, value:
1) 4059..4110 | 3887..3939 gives 1.20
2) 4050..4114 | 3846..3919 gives 1.23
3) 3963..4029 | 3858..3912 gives 1.17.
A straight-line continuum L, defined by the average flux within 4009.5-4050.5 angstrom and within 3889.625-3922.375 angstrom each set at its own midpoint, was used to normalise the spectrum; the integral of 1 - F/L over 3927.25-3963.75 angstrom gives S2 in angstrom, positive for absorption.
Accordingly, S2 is 3.5 angstrom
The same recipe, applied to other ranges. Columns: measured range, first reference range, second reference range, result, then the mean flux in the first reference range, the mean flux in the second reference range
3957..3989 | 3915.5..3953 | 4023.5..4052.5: 5.3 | 12.4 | 14.8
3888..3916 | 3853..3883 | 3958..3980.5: -2.4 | 12.2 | 10.3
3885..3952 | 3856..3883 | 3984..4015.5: 4.9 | 12.3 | 15.1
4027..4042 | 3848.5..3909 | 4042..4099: -1.3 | 12.1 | 14.2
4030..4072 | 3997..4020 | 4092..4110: -3.9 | 15.4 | 11.8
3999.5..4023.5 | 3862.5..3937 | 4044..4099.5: -3.1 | 12.1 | 14.1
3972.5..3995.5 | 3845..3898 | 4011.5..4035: 2.3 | 11.9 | 14.9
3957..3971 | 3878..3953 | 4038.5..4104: 2.6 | 12.2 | 14.1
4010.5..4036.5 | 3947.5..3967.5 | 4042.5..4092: -2.6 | 12.1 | 14.5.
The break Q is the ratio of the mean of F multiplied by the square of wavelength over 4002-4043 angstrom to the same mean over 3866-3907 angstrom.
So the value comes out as 1.4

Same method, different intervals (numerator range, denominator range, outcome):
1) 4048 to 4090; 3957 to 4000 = 1.25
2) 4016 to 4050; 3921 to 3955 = 1.26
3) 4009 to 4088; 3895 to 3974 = 1.30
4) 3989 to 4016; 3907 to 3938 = 1.30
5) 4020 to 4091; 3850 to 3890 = 1.34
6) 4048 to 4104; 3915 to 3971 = 1.25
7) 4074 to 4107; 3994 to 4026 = 0.88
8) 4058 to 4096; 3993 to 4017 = 0.95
